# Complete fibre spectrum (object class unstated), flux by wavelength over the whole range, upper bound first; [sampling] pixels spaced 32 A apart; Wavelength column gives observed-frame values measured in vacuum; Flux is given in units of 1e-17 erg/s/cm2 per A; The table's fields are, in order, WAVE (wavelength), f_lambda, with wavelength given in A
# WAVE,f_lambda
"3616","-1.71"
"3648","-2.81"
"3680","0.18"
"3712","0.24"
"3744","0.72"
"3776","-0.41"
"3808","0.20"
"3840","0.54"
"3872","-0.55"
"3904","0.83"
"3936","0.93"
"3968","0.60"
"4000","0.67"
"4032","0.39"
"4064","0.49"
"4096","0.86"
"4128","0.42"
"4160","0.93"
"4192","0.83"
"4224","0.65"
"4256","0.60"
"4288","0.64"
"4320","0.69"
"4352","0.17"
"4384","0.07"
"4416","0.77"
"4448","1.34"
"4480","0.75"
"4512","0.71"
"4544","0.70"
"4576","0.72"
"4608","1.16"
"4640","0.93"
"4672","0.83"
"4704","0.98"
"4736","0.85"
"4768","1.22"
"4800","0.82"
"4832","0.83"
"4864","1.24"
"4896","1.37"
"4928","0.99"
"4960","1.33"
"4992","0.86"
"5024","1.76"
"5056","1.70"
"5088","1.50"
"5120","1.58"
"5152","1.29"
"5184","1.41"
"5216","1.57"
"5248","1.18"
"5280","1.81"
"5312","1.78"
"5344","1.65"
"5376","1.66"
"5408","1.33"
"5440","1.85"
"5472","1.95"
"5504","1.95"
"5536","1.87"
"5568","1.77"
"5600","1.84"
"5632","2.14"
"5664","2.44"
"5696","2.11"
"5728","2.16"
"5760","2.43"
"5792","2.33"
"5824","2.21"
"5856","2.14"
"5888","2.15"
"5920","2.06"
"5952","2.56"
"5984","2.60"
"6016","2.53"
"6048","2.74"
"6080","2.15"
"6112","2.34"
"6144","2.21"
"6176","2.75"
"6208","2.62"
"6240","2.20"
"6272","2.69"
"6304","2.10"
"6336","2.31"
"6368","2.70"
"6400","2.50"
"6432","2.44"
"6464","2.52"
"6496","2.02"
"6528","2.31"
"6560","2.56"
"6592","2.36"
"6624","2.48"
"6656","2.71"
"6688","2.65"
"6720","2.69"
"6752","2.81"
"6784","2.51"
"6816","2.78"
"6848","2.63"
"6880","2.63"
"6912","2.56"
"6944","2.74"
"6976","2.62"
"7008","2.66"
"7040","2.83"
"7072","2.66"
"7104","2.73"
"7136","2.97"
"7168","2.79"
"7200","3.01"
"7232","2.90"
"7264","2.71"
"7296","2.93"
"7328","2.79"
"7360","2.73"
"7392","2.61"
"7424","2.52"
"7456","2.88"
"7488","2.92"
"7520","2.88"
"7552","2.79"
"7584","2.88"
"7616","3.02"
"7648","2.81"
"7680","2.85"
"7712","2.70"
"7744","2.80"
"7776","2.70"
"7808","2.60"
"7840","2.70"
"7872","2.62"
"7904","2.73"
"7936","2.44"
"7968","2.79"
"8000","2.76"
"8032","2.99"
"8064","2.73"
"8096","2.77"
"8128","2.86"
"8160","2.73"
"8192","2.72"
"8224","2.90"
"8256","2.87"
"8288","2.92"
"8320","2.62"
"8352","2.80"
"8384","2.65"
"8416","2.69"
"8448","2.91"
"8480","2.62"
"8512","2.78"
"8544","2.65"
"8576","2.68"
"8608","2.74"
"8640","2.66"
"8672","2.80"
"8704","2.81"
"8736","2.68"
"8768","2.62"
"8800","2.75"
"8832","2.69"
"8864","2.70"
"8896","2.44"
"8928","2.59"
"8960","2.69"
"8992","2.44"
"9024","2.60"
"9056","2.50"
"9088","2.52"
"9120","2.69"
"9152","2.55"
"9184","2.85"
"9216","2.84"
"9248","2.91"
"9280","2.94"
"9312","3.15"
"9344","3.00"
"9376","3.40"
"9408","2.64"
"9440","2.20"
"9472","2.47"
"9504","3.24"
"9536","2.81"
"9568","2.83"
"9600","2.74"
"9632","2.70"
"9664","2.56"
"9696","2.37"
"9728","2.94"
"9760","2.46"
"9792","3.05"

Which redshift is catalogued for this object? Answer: 0.257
